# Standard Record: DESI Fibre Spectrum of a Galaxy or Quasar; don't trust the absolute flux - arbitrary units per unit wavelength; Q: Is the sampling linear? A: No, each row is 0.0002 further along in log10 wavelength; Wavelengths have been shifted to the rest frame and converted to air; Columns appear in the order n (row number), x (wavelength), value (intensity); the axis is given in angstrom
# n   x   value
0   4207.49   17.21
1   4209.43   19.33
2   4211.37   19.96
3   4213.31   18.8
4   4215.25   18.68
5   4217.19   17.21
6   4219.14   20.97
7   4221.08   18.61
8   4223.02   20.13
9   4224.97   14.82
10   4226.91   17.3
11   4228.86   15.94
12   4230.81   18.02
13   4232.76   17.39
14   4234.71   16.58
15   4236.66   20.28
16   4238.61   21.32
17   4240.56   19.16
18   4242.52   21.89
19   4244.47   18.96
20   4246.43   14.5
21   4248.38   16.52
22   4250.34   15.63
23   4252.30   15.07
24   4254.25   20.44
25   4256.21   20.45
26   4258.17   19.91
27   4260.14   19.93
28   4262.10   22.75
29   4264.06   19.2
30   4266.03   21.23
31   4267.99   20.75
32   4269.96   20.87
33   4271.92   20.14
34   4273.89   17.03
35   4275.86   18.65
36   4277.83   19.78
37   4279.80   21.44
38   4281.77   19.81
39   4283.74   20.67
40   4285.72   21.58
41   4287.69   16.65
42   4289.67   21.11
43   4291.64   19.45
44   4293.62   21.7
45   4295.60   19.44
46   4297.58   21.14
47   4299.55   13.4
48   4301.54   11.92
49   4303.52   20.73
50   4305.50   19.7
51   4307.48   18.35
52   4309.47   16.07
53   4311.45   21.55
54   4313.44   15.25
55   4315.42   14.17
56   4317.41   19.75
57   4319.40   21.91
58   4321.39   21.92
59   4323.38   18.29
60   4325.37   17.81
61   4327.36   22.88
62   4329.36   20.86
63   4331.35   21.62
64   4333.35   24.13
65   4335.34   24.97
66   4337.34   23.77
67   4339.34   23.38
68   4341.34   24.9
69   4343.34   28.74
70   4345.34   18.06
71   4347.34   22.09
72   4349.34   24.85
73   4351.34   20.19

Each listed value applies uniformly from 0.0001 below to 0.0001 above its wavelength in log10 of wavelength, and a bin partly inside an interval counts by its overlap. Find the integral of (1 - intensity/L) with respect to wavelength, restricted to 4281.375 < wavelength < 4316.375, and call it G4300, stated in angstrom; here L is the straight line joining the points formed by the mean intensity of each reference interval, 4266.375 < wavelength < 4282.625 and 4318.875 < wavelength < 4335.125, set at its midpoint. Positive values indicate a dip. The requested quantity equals 3.5 angstrom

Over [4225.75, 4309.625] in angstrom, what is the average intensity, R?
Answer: 18.9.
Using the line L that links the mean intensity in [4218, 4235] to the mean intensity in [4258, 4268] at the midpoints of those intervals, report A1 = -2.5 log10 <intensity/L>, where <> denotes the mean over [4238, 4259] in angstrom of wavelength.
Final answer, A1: 0.06 mag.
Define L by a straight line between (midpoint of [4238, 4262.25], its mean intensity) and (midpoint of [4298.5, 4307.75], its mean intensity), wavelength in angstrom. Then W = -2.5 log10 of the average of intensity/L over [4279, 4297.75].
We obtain -0.17 mag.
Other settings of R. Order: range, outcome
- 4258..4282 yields 20.1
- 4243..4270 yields 19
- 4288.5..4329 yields 18.8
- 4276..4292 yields 20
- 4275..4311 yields 19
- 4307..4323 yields 18.6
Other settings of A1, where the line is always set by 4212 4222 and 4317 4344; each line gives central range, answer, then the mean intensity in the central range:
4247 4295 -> 0.06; 19.6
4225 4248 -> 0.08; 18.1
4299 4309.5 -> 0.27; 16.9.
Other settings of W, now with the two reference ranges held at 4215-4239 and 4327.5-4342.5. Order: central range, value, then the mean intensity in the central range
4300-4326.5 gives 0.224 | 18.2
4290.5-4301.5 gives 0.166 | 18.4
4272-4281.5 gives 0.067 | 19.4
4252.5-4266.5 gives -0.027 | 20.2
